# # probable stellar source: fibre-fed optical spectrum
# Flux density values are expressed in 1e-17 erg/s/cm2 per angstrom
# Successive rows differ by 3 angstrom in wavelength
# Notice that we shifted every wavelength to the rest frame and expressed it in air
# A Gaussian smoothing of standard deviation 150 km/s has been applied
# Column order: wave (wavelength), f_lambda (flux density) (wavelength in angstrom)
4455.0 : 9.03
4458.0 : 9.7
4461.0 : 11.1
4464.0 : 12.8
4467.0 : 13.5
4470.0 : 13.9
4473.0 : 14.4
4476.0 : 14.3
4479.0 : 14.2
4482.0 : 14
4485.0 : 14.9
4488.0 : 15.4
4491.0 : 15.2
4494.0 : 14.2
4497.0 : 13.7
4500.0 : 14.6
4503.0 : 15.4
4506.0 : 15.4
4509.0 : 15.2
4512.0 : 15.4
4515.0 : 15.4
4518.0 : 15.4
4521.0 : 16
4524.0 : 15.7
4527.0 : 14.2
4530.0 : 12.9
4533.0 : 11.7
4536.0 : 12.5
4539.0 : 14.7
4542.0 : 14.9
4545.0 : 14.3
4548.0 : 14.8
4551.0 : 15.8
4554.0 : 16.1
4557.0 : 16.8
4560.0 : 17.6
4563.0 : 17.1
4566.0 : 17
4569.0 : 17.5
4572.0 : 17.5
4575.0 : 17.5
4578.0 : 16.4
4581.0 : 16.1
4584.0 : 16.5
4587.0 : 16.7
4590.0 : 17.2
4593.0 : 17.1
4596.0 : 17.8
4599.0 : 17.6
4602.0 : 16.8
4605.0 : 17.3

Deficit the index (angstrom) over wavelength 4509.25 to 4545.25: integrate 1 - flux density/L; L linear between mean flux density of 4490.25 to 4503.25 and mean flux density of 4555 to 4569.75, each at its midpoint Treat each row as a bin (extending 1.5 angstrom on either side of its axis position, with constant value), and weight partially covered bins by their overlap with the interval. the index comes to 2.9 angstrom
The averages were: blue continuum 14.5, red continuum 17.1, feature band 14.5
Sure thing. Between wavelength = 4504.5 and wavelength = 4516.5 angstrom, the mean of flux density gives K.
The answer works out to 15.3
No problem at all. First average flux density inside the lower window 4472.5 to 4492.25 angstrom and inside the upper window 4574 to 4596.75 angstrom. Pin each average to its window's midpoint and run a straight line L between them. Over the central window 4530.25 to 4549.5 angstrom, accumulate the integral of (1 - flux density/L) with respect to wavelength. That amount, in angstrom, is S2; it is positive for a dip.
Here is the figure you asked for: 2.58 angstrom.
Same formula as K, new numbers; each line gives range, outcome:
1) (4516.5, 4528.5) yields 15.3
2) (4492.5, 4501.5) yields 14.2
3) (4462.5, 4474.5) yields 13.7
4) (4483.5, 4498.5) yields 14.7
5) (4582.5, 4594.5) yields 16.9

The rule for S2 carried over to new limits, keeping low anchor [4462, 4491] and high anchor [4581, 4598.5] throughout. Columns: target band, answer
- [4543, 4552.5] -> 0.6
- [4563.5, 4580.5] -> -0.6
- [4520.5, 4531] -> 0.5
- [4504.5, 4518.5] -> -0.3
